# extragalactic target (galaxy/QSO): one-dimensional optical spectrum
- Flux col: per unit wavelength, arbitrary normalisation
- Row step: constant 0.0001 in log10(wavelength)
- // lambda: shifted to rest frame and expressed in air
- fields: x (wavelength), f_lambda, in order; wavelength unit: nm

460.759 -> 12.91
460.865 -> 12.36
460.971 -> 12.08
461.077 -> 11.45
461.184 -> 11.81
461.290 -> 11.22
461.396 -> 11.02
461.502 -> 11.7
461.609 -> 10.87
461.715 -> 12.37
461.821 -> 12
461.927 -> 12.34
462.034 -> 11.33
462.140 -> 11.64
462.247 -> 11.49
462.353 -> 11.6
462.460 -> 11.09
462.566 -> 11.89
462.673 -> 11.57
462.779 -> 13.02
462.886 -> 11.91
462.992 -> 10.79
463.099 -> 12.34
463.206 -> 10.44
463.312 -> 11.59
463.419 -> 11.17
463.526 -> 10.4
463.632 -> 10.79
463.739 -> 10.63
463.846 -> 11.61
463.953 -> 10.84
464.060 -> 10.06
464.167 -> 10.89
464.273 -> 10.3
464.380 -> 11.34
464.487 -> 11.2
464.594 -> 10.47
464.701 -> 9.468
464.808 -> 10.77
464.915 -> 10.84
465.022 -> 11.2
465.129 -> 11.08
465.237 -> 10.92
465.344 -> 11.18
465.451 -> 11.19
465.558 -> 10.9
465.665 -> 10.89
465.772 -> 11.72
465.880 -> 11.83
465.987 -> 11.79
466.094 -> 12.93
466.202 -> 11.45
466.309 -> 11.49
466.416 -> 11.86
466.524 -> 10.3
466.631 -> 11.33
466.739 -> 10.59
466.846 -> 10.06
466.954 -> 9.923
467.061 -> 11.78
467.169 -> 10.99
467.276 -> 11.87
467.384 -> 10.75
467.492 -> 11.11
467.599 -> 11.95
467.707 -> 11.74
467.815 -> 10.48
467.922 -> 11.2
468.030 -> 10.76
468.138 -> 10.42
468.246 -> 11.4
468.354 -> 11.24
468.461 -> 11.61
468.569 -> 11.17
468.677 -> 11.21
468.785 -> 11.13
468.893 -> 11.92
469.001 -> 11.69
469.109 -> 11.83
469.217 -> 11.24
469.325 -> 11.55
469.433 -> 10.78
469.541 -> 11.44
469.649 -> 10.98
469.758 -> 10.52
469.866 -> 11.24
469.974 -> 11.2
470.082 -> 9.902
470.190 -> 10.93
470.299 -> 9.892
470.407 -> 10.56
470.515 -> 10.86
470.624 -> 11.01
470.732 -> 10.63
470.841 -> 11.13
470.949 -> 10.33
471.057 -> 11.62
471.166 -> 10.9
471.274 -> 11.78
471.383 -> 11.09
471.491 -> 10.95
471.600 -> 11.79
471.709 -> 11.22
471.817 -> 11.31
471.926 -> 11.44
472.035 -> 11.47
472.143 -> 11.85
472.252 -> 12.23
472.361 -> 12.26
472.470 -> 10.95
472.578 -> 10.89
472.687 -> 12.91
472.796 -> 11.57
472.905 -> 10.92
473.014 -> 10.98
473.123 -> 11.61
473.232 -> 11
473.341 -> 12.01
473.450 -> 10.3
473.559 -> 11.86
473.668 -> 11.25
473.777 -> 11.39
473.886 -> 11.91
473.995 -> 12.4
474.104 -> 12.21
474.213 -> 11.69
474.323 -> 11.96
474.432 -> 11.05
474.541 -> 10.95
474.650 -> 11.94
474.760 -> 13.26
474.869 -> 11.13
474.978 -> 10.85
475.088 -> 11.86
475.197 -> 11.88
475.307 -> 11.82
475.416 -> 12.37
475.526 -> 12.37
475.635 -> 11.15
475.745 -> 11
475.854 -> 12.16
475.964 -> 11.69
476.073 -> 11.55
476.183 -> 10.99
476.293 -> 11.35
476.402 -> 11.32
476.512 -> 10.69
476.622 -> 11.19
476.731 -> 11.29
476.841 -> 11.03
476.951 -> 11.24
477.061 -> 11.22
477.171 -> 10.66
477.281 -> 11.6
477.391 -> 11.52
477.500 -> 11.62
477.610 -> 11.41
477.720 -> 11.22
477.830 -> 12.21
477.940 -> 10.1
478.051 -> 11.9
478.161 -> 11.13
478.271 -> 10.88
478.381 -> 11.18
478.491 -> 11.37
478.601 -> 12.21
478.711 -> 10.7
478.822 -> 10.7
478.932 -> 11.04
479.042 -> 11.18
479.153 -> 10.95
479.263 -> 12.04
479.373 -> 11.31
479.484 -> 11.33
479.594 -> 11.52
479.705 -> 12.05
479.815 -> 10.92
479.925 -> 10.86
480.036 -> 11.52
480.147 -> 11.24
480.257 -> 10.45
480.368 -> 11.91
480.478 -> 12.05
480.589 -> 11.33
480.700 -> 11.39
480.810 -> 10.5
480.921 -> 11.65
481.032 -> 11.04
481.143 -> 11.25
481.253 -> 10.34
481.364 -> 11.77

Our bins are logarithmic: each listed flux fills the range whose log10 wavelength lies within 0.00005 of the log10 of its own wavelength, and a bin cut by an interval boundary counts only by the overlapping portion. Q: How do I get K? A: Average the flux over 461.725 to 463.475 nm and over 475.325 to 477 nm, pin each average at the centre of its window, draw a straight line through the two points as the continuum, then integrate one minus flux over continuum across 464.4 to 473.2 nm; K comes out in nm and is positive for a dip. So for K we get 0.28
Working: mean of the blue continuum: 11.7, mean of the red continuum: 11.4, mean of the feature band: 11.2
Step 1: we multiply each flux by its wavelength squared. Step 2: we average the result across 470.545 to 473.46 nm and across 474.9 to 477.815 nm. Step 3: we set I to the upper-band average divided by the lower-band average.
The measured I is 1.03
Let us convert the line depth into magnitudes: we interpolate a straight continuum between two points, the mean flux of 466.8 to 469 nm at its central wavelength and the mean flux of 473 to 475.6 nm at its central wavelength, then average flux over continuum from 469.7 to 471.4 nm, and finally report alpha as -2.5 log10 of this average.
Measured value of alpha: 0.052 mag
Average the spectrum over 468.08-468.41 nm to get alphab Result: 11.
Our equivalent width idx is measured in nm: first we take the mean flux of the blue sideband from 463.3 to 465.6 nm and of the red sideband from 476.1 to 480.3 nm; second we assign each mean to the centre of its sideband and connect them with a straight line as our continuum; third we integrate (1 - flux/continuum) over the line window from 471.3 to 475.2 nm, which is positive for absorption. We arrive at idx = -0.16 nm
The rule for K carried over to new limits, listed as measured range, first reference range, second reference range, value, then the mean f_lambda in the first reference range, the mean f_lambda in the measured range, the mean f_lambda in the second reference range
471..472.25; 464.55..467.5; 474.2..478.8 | -0.017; 11.1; 11.4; 11.4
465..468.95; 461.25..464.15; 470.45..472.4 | 0.044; 11.4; 11.2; 11.3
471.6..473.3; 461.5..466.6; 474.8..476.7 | -0.012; 11.3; 11.5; 11.5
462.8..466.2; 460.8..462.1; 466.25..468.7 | 0.090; 11.7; 11.1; 11.1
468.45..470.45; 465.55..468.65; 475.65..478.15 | 0.029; 11.2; 11.1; 11.3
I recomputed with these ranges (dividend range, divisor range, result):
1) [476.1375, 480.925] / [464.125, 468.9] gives 1.07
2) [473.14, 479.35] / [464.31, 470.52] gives 1.07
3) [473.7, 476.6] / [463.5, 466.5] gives 1.10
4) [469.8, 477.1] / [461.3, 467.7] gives 1.05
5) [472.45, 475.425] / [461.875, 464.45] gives 1.08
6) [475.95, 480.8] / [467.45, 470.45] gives 1.06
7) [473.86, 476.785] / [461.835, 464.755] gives 1.09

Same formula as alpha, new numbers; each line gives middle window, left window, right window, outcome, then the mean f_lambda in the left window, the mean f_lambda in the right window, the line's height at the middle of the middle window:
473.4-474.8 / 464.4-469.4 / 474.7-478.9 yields -0.03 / 11.2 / 11.4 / 11.4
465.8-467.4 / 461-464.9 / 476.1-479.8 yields 0.00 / 11.3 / 11.3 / 11.3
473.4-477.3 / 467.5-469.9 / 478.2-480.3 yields -0.03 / 11.2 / 11.2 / 11.2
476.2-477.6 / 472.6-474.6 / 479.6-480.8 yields 0.02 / 11.5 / 11.3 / 11.4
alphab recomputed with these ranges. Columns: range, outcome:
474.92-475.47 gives 11.8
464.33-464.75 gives 10.6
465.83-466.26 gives 12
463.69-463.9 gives 11.1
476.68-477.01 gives 11.2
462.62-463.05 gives 11.8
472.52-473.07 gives 11.5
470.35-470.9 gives 10.8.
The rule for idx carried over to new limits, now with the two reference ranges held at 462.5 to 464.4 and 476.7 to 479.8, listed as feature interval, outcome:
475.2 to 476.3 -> -0.04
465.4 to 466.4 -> -0.03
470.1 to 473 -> 0.01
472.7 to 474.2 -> -0.04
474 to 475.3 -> -0.05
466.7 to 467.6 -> 0.02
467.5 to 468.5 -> 0.00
